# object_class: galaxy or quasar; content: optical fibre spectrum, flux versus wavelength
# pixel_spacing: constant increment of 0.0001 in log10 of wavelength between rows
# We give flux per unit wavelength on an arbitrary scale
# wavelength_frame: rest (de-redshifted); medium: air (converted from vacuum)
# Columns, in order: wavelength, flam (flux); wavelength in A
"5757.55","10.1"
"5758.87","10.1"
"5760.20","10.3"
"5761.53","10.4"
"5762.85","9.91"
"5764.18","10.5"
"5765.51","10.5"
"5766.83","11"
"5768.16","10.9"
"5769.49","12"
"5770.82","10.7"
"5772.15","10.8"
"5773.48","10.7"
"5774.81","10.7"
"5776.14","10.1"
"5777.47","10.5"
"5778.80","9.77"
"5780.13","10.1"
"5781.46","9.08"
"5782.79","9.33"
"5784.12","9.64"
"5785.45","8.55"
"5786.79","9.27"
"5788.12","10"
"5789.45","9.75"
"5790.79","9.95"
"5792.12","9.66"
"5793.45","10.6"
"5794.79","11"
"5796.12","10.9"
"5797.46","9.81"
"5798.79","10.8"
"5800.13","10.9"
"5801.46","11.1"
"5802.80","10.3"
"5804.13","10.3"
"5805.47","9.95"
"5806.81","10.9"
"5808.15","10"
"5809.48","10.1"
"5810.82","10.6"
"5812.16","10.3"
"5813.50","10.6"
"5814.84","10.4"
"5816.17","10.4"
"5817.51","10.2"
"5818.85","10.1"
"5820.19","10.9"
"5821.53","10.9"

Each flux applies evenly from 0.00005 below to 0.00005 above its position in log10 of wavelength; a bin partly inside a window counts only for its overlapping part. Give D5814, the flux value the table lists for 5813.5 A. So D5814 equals 10.6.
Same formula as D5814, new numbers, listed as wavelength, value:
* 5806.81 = 10.9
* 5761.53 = 10.4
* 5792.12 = 9.66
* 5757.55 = 10.1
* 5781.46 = 9.08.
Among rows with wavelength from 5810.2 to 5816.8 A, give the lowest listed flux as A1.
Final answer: 10.3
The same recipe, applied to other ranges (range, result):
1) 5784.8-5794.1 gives 8.55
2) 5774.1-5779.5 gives 9.77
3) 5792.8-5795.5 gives 10.6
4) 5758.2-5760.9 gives 10.1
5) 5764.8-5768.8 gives 10.5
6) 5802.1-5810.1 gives 9.95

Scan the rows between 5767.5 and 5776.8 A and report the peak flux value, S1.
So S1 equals 12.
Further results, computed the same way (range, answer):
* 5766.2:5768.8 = 11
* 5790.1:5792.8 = 9.95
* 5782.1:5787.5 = 9.64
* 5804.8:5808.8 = 10.9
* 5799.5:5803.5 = 11.1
